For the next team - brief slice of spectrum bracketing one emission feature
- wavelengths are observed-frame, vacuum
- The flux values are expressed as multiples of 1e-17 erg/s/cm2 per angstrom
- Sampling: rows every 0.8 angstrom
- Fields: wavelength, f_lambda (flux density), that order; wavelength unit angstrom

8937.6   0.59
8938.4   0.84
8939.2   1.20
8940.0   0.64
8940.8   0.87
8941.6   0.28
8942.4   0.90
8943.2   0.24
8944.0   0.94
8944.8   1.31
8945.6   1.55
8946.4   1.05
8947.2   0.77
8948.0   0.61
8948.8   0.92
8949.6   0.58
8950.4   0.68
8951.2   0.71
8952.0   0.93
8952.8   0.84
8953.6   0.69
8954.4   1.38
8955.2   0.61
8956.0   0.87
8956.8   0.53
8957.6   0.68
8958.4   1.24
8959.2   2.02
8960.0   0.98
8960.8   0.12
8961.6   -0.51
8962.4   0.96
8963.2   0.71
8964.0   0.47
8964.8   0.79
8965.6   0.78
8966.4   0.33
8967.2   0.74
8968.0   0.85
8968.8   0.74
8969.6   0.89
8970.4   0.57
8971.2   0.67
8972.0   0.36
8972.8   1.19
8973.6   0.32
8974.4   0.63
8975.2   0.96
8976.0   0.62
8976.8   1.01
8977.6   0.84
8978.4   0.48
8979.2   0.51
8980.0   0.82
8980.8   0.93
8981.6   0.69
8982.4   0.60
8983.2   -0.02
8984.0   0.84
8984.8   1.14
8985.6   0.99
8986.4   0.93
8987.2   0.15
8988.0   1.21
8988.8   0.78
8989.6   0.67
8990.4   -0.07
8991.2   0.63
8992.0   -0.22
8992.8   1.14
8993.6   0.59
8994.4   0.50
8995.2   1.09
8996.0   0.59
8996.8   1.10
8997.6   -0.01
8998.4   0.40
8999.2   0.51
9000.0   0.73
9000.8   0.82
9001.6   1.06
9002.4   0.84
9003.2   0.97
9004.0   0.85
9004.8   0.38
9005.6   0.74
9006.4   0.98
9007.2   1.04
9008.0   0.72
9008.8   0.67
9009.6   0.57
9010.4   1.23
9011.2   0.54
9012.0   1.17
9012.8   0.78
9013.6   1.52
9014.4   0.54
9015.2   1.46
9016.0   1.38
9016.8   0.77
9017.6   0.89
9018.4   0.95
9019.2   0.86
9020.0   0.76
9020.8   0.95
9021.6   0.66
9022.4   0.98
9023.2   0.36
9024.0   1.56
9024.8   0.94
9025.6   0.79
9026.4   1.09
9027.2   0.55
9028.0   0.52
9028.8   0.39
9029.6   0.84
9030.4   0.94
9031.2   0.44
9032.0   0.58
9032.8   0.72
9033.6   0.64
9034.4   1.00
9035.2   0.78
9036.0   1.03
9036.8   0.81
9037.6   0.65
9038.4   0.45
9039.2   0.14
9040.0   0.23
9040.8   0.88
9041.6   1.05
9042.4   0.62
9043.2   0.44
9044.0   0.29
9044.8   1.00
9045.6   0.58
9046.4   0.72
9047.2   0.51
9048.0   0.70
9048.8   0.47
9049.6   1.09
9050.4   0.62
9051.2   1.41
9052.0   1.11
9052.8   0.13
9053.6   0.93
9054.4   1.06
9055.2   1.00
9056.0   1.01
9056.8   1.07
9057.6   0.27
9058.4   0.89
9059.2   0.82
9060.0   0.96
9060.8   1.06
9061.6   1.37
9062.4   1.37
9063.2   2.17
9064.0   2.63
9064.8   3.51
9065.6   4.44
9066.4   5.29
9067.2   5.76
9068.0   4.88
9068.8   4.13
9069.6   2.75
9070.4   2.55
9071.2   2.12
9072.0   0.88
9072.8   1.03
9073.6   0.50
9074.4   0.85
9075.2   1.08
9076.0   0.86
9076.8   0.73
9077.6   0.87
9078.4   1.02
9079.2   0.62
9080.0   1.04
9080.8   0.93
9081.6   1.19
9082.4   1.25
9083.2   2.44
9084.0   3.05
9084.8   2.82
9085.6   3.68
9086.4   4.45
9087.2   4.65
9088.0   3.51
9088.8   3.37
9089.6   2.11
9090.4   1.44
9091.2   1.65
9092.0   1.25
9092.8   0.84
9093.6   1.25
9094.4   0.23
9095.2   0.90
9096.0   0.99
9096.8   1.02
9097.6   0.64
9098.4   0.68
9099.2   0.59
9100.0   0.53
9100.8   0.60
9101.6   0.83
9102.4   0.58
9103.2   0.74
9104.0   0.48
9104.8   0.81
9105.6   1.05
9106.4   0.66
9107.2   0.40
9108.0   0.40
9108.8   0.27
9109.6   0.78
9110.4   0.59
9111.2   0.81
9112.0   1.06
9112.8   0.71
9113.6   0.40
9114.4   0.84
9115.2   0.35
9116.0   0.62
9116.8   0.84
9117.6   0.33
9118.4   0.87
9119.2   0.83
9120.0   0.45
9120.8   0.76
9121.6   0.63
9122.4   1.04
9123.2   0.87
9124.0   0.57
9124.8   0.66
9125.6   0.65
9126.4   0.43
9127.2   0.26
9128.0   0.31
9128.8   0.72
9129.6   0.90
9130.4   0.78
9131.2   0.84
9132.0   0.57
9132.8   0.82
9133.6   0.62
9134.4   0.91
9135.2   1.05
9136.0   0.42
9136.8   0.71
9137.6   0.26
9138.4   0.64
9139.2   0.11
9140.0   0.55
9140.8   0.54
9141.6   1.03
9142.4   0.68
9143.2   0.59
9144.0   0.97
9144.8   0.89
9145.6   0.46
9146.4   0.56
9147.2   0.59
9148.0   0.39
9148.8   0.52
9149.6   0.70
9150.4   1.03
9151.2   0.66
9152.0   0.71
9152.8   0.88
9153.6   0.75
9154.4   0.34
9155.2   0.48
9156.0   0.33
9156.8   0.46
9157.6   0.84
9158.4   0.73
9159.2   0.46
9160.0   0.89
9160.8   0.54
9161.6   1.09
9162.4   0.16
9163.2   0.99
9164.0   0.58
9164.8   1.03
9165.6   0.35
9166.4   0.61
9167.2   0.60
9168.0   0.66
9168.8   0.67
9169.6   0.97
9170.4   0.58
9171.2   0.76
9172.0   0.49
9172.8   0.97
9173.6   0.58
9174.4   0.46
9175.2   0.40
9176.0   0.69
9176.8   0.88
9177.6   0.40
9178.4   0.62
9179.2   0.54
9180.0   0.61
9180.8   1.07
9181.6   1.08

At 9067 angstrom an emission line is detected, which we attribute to [S II]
